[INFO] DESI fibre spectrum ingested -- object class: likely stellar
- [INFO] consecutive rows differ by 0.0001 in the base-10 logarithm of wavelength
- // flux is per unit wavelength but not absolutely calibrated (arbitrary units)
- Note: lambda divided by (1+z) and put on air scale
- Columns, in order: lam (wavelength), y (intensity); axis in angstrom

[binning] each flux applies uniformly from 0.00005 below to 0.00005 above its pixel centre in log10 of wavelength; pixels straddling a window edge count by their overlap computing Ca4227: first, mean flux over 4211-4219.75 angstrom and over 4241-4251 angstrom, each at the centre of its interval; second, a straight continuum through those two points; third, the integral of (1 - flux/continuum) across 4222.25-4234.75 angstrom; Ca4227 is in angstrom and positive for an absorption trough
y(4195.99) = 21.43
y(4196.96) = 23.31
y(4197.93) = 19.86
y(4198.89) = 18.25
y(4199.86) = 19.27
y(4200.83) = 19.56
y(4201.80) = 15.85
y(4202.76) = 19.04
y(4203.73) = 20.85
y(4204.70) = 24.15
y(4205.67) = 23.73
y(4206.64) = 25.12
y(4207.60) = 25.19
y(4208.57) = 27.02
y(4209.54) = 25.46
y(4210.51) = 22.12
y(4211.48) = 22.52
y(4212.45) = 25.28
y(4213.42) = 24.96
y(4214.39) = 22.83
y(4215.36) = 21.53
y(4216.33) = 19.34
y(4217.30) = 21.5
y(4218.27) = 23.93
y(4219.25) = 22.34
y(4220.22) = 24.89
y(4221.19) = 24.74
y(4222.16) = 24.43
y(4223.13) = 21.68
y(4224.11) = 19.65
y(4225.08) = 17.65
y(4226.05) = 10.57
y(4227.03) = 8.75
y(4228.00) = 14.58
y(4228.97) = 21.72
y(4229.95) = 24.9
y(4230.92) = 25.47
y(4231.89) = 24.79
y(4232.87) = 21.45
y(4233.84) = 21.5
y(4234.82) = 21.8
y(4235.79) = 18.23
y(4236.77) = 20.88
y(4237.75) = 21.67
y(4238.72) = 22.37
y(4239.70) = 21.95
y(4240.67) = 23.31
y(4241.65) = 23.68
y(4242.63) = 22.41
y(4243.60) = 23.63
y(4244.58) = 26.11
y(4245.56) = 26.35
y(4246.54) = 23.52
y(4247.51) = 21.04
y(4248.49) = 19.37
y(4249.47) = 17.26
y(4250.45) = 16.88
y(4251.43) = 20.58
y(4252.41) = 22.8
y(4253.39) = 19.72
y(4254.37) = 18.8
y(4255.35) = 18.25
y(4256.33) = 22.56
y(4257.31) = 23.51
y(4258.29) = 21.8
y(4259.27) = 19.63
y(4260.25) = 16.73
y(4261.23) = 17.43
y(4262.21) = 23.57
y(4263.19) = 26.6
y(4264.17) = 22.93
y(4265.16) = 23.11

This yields 1.5 angstrom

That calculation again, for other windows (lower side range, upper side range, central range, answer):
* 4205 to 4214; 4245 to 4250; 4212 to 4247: 1.7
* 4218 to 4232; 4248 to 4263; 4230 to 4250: -2.1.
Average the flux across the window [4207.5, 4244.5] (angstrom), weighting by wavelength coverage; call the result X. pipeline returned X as 21.9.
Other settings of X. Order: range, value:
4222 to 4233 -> 19.4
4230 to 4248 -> 22.8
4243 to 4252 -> 21.7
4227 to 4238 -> 20.9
